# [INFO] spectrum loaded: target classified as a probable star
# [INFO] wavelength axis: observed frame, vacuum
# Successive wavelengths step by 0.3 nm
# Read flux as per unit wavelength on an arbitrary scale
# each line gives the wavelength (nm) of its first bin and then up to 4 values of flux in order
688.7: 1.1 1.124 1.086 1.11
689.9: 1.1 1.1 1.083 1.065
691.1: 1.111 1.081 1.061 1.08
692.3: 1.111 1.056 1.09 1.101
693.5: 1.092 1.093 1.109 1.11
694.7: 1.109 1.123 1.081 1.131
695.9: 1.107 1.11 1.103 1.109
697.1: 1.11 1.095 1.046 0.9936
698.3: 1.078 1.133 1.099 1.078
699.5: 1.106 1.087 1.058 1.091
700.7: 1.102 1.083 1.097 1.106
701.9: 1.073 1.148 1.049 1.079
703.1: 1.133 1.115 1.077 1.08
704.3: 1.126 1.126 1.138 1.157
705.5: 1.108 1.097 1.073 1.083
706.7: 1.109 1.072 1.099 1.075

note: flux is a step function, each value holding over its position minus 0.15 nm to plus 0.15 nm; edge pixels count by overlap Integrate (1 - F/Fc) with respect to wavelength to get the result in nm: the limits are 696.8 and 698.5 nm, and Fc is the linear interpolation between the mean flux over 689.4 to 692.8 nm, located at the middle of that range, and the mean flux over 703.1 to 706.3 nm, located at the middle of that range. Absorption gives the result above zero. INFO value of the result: 0.04 nm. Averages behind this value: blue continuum 1.09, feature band 1.07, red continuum 1.11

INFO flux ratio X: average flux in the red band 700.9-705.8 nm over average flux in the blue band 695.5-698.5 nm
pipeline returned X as 1.02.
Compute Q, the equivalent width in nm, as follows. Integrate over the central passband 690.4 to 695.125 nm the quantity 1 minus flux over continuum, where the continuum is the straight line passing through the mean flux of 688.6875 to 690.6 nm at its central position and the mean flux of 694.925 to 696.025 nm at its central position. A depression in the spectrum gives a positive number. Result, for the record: 0.06 nm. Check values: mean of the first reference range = 1.1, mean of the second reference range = 1.11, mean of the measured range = 1.09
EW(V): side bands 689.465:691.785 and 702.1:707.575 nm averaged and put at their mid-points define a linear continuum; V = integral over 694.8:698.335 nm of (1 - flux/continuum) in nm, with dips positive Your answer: 0.01 nm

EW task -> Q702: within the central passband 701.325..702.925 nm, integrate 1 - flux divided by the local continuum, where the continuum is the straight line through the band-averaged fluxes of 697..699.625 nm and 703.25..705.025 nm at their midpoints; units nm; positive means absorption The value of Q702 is 0.01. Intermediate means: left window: 1.08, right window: 1.11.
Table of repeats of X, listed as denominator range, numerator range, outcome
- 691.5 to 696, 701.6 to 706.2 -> 1.01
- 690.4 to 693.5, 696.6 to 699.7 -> 1.00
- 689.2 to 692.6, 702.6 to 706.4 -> 1.02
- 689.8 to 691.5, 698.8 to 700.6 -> 1.00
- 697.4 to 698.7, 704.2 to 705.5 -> 1.07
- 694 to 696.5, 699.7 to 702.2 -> 0.98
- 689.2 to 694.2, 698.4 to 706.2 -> 1.01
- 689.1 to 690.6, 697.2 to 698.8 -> 0.98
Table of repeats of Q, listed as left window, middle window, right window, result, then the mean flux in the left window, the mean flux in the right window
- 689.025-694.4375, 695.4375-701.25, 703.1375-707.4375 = 0.039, 1.09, 1.11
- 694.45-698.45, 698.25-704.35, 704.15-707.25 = 0.033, 1.09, 1.11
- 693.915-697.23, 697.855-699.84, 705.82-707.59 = 0.037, 1.11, 1.09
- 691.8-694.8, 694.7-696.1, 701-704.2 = -0.020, 1.09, 1.1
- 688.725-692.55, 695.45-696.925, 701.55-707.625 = -0.022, 1.09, 1.1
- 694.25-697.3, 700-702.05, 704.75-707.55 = 0.034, 1.11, 1.1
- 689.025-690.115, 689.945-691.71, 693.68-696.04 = 0.027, 1.1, 1.11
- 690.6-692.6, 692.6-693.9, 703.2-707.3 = -0.005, 1.08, 1.1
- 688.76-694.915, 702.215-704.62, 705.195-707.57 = -0.010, 1.09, 1.1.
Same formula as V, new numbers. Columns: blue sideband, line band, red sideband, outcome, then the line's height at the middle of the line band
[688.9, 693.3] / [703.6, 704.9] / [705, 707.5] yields -0.01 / 1.1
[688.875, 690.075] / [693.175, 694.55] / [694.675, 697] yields 0.01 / 1.11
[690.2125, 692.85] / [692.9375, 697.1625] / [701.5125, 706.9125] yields -0.07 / 1.09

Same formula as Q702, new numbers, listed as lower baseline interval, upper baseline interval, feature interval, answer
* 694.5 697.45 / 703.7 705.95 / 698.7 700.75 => 0.04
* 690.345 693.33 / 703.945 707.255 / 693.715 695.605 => -0.03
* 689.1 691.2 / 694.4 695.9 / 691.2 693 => 0.03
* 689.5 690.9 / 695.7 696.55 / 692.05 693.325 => 0.01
